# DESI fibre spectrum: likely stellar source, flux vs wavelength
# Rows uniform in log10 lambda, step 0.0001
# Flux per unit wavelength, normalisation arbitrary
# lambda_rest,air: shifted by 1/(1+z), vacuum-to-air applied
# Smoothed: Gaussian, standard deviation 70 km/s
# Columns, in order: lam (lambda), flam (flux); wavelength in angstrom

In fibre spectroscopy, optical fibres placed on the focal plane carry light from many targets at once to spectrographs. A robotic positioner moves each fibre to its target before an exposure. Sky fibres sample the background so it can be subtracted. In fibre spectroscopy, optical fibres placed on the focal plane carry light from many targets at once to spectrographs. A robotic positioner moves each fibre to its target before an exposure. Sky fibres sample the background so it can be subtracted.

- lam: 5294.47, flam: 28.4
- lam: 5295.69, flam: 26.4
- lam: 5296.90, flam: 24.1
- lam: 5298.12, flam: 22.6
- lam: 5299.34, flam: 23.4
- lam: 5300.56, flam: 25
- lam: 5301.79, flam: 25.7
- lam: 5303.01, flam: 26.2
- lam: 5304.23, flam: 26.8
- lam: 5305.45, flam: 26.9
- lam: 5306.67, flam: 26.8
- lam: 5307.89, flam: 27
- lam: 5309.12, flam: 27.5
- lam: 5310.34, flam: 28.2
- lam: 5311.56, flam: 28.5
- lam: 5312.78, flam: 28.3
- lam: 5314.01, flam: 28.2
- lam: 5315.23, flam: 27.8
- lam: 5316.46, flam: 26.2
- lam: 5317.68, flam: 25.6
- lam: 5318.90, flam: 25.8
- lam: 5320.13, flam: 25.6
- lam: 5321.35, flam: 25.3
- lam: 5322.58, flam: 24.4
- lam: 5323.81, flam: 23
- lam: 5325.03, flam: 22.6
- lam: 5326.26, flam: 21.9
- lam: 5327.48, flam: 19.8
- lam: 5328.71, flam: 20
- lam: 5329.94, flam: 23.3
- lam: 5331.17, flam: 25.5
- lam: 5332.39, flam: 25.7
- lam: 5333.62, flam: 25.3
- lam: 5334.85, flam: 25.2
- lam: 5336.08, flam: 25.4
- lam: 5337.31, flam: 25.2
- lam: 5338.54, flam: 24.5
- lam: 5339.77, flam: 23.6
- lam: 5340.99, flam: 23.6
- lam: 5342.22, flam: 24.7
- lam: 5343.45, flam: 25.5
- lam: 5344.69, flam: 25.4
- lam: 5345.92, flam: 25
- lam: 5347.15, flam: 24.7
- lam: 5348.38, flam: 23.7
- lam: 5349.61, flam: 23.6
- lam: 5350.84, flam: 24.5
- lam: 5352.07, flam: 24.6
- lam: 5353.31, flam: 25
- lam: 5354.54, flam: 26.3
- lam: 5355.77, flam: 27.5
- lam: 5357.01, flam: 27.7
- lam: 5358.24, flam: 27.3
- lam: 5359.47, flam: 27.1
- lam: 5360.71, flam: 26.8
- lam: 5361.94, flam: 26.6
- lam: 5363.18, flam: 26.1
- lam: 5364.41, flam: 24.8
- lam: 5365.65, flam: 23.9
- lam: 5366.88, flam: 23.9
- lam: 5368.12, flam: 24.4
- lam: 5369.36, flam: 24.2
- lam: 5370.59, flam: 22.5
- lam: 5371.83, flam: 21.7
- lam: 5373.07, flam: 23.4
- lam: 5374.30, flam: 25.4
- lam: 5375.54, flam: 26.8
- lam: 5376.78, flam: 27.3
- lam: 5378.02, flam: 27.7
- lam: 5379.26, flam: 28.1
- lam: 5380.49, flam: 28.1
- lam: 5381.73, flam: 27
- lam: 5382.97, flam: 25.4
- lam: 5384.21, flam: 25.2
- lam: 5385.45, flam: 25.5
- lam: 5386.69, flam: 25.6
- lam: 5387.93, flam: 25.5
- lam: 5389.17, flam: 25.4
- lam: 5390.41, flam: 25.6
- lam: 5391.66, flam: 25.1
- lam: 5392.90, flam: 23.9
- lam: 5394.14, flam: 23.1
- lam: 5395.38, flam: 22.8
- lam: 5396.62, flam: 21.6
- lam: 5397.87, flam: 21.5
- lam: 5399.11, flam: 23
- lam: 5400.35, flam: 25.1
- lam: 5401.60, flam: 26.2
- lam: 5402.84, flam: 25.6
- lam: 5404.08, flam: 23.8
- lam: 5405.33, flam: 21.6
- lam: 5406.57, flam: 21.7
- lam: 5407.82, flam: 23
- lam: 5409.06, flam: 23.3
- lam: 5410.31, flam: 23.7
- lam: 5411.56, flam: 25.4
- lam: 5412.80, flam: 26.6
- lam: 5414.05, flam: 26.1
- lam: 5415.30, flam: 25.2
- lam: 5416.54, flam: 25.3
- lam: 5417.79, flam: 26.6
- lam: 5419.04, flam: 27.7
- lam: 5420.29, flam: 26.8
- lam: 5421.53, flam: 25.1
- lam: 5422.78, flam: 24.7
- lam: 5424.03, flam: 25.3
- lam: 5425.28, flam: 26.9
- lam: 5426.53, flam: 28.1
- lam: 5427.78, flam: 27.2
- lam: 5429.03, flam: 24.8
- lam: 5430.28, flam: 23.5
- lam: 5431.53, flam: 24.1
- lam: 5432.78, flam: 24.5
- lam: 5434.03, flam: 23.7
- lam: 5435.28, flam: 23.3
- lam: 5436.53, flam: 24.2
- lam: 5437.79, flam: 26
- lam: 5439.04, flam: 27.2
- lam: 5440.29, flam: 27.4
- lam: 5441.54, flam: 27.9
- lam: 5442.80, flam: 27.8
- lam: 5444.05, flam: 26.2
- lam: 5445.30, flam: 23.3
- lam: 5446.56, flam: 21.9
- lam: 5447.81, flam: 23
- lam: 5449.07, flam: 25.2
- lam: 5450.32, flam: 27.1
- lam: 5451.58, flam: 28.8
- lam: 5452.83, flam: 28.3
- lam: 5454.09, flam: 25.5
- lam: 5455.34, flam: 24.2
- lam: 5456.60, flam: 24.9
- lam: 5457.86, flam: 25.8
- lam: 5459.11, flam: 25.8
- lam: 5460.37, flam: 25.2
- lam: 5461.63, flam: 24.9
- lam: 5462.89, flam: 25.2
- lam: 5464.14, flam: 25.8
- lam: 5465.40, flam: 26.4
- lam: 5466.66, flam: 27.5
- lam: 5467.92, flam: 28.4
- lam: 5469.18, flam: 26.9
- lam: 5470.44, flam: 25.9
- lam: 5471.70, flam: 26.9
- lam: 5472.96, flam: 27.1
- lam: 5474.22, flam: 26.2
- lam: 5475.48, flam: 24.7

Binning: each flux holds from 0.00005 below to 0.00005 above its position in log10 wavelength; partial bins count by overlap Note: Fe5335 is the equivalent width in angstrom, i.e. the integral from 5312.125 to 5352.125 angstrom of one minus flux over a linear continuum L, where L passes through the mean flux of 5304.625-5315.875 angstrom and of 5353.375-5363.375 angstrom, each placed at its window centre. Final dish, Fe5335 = 3.9 angstrom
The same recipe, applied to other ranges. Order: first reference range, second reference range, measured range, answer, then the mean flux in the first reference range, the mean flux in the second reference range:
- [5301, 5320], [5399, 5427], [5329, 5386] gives 1.8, 27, 25.1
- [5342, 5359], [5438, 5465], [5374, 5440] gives 1.3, 25.4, 25.8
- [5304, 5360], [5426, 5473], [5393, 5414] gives 1.6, 25.3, 25.8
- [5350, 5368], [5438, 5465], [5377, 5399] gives 0.6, 25.8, 25.8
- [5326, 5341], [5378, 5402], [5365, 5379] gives -0.1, 23.8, 25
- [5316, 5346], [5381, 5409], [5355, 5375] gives -0.8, 24.3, 24.2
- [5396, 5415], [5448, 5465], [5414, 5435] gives -0.8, 23.9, 25.8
